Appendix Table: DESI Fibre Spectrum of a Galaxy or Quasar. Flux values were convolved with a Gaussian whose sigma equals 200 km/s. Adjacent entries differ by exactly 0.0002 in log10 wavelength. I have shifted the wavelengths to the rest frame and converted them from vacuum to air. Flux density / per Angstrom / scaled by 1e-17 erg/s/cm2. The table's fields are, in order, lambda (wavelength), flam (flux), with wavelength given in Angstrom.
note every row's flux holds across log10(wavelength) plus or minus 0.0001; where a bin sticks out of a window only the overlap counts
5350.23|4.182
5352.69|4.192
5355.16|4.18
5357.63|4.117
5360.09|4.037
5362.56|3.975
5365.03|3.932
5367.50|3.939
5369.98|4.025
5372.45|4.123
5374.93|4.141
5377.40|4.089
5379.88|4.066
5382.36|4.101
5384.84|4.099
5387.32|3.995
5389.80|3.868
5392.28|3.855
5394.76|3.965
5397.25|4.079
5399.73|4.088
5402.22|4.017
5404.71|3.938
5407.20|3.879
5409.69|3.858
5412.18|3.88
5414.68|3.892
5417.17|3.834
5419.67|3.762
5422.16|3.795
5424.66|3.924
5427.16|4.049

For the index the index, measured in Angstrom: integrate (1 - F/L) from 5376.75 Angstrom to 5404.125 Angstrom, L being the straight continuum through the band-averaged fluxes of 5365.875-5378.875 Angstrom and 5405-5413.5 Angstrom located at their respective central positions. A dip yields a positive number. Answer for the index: -0.3 Angstrom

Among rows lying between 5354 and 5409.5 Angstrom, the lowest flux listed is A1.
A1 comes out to 3.855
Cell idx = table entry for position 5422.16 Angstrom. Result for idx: 3.795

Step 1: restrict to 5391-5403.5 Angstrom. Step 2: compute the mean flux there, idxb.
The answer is 4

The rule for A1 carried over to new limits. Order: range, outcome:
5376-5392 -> 3.868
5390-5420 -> 3.762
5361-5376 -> 3.932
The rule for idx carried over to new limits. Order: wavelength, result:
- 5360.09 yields 4.037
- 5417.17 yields 3.834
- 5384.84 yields 4.099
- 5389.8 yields 3.868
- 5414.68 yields 3.892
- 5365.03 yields 3.932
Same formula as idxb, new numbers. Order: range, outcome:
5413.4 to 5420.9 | 3.83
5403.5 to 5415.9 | 3.89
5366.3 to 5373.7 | 4.02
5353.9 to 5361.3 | 4.11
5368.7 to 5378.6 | 4.09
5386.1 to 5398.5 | 3.96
